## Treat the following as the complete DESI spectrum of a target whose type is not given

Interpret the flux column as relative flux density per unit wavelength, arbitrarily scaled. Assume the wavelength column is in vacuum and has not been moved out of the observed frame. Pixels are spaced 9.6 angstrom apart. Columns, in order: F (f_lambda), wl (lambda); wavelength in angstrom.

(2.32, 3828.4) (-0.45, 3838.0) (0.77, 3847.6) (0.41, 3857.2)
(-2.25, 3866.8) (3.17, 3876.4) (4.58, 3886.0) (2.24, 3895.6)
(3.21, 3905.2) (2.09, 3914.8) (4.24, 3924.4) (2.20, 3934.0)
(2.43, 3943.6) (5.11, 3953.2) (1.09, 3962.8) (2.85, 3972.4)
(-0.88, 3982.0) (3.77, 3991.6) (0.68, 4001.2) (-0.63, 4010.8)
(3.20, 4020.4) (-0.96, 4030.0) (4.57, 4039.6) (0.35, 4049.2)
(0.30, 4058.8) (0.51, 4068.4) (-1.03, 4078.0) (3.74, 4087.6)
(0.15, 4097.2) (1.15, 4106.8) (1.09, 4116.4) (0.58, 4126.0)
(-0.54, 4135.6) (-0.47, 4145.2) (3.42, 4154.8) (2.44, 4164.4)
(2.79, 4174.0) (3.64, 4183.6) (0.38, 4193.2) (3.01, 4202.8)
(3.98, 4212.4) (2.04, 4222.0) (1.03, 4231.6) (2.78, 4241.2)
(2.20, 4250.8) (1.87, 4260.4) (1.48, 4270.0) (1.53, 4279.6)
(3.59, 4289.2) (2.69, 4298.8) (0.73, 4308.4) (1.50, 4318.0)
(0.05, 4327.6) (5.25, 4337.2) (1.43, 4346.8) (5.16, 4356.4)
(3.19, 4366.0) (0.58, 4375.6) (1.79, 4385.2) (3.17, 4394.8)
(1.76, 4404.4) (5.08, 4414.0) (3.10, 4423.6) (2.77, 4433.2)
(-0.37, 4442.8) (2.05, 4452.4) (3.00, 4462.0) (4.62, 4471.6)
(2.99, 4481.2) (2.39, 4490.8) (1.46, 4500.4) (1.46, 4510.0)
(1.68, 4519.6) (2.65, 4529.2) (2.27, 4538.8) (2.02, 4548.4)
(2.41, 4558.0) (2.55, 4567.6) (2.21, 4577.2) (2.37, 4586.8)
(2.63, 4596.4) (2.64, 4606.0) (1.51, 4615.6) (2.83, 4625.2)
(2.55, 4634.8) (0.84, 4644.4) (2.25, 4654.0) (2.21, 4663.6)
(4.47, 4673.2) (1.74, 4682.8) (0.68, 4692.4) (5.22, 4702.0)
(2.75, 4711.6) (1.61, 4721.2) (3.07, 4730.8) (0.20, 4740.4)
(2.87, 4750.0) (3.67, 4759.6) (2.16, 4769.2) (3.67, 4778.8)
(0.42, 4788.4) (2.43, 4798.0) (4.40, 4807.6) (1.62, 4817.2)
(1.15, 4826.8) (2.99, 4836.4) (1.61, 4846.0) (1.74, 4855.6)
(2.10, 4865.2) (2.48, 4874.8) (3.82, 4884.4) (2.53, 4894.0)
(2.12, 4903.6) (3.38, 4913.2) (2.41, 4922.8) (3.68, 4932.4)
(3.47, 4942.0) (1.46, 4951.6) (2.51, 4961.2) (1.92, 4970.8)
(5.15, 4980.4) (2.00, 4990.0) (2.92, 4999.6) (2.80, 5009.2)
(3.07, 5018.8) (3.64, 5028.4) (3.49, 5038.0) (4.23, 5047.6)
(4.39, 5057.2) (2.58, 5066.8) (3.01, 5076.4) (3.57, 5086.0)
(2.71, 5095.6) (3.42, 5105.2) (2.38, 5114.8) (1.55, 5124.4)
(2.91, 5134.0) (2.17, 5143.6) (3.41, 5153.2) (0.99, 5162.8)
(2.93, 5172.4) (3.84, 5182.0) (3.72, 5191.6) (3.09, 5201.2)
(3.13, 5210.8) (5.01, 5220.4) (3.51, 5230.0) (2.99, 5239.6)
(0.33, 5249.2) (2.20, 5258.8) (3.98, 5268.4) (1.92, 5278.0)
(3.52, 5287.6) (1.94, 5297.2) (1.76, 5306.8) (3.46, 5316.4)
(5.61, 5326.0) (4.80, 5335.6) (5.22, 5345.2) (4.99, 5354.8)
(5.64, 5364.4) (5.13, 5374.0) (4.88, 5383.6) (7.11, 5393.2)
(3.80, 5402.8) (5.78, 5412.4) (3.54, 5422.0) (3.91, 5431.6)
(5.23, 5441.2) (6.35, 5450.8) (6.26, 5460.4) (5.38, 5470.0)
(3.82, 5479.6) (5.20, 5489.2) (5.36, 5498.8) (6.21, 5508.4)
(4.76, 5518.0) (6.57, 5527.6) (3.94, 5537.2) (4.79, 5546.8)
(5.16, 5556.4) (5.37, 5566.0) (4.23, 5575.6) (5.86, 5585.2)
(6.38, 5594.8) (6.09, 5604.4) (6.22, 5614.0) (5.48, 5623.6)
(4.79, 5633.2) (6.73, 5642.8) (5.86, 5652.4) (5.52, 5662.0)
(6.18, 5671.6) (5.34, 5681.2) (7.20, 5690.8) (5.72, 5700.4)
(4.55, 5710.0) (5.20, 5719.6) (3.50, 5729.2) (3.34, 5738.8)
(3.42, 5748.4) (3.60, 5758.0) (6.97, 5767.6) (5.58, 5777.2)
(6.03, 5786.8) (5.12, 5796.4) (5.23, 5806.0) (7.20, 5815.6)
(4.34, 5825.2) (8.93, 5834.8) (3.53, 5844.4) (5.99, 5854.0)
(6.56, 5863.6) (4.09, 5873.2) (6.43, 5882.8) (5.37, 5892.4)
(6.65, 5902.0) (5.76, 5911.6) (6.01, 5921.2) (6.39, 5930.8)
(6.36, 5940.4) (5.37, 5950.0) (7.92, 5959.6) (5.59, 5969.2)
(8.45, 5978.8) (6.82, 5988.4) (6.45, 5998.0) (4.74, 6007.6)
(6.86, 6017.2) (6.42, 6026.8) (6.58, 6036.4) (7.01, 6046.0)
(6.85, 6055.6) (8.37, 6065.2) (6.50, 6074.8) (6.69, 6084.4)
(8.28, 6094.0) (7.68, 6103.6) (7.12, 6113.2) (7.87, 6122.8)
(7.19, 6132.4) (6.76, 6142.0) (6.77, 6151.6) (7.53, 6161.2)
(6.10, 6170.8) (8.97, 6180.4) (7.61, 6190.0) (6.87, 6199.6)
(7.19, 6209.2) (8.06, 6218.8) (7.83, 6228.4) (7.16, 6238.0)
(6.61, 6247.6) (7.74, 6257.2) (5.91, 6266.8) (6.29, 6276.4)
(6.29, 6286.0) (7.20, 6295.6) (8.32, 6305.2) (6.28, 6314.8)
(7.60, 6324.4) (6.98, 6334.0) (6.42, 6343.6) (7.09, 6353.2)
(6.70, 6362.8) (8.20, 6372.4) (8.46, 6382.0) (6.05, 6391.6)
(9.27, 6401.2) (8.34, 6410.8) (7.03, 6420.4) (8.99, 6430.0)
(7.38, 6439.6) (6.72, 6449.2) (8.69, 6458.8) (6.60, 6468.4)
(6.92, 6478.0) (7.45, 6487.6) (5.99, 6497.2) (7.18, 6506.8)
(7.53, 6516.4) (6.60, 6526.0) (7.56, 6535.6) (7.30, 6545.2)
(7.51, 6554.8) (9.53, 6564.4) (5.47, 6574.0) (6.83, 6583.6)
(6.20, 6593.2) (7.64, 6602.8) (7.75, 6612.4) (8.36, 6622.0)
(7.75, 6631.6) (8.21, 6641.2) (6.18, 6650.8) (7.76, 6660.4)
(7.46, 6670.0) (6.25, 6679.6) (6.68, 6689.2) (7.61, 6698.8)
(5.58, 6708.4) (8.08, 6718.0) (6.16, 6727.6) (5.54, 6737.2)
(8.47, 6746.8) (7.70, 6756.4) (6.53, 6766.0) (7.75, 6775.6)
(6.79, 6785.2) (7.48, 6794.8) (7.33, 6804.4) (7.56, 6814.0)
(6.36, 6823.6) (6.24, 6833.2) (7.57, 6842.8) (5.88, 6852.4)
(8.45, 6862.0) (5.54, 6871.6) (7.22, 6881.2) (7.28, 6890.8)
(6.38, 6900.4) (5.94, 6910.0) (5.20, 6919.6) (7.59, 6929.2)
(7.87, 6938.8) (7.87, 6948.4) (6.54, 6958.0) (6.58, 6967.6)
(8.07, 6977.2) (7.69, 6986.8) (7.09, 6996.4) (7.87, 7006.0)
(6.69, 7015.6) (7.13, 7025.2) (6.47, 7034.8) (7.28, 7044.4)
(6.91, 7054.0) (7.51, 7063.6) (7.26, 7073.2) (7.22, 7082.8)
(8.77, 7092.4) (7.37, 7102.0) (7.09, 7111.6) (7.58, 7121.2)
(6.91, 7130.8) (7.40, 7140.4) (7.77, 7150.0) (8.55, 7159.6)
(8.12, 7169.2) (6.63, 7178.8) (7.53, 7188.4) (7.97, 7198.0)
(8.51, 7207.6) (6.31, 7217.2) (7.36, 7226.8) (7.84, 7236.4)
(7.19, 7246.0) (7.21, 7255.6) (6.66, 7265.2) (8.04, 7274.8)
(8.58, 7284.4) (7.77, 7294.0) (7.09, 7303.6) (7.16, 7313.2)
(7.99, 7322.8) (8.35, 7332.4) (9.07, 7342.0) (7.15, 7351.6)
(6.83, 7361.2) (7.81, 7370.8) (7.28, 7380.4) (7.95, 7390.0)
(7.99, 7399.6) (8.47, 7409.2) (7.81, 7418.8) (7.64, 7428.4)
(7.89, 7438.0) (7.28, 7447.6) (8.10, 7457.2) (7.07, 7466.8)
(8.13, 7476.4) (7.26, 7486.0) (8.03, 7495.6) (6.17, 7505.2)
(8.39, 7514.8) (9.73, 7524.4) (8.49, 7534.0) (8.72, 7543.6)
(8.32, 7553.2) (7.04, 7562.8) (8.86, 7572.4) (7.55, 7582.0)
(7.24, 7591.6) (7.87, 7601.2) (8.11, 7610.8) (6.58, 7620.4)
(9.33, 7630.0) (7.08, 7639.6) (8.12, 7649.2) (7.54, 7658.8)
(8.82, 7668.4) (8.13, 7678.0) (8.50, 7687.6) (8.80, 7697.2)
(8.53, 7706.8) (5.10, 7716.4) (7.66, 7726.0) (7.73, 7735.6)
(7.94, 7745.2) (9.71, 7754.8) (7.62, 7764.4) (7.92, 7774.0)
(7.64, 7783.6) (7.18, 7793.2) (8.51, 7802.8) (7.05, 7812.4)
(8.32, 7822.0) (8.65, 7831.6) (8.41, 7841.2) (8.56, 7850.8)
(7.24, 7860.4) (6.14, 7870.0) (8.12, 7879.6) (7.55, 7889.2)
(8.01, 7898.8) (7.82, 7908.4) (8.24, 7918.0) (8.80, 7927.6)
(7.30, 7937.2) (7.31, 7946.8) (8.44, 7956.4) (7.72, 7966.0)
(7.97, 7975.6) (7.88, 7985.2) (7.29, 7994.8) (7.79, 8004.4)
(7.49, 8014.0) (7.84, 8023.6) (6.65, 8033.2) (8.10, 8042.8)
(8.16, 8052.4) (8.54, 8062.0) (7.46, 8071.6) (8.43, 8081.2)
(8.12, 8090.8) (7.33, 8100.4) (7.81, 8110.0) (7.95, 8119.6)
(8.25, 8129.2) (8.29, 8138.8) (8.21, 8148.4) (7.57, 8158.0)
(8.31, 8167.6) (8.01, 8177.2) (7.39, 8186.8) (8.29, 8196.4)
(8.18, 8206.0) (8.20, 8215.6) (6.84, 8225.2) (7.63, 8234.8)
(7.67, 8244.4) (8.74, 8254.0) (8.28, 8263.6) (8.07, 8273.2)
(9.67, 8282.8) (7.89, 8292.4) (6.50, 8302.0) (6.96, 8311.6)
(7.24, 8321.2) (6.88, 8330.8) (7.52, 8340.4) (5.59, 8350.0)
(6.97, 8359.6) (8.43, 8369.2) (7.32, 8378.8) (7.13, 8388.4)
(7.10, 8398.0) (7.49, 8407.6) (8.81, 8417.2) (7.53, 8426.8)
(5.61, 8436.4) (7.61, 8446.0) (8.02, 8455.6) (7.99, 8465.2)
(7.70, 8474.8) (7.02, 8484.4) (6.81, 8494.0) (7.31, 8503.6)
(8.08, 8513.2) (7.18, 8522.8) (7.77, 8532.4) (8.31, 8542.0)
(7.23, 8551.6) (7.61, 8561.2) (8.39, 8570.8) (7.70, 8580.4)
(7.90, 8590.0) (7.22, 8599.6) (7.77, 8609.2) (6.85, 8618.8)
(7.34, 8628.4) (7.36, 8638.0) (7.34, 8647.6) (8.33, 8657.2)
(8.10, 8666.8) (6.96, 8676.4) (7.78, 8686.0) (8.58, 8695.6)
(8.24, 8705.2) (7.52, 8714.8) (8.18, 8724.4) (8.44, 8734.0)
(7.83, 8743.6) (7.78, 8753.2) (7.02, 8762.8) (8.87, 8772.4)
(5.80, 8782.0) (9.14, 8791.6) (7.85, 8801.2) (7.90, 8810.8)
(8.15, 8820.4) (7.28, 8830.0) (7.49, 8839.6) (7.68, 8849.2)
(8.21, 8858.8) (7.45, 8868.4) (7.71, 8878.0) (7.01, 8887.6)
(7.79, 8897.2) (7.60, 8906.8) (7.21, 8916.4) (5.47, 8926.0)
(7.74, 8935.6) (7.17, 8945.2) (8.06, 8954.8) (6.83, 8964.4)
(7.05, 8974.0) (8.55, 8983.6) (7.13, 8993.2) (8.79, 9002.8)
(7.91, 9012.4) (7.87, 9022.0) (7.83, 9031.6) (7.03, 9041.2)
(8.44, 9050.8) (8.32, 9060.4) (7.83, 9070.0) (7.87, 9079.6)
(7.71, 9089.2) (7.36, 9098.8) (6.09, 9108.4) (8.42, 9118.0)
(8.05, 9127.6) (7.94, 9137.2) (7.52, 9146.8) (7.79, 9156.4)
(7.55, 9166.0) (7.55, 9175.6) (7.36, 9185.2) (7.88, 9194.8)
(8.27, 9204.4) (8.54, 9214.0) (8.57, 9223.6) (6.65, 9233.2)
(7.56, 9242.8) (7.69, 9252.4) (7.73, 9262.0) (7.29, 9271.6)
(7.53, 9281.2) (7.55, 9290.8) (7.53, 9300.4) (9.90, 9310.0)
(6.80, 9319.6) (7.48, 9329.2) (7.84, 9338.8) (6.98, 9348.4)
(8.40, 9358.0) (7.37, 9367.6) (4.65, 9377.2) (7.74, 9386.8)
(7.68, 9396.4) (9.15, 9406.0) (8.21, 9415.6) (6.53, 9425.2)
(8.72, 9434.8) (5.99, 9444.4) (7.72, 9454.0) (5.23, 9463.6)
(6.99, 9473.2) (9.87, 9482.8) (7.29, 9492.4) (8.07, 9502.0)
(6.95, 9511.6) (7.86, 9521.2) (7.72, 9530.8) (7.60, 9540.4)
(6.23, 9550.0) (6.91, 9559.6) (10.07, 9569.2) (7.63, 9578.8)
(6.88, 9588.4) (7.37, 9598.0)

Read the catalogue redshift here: 0.335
